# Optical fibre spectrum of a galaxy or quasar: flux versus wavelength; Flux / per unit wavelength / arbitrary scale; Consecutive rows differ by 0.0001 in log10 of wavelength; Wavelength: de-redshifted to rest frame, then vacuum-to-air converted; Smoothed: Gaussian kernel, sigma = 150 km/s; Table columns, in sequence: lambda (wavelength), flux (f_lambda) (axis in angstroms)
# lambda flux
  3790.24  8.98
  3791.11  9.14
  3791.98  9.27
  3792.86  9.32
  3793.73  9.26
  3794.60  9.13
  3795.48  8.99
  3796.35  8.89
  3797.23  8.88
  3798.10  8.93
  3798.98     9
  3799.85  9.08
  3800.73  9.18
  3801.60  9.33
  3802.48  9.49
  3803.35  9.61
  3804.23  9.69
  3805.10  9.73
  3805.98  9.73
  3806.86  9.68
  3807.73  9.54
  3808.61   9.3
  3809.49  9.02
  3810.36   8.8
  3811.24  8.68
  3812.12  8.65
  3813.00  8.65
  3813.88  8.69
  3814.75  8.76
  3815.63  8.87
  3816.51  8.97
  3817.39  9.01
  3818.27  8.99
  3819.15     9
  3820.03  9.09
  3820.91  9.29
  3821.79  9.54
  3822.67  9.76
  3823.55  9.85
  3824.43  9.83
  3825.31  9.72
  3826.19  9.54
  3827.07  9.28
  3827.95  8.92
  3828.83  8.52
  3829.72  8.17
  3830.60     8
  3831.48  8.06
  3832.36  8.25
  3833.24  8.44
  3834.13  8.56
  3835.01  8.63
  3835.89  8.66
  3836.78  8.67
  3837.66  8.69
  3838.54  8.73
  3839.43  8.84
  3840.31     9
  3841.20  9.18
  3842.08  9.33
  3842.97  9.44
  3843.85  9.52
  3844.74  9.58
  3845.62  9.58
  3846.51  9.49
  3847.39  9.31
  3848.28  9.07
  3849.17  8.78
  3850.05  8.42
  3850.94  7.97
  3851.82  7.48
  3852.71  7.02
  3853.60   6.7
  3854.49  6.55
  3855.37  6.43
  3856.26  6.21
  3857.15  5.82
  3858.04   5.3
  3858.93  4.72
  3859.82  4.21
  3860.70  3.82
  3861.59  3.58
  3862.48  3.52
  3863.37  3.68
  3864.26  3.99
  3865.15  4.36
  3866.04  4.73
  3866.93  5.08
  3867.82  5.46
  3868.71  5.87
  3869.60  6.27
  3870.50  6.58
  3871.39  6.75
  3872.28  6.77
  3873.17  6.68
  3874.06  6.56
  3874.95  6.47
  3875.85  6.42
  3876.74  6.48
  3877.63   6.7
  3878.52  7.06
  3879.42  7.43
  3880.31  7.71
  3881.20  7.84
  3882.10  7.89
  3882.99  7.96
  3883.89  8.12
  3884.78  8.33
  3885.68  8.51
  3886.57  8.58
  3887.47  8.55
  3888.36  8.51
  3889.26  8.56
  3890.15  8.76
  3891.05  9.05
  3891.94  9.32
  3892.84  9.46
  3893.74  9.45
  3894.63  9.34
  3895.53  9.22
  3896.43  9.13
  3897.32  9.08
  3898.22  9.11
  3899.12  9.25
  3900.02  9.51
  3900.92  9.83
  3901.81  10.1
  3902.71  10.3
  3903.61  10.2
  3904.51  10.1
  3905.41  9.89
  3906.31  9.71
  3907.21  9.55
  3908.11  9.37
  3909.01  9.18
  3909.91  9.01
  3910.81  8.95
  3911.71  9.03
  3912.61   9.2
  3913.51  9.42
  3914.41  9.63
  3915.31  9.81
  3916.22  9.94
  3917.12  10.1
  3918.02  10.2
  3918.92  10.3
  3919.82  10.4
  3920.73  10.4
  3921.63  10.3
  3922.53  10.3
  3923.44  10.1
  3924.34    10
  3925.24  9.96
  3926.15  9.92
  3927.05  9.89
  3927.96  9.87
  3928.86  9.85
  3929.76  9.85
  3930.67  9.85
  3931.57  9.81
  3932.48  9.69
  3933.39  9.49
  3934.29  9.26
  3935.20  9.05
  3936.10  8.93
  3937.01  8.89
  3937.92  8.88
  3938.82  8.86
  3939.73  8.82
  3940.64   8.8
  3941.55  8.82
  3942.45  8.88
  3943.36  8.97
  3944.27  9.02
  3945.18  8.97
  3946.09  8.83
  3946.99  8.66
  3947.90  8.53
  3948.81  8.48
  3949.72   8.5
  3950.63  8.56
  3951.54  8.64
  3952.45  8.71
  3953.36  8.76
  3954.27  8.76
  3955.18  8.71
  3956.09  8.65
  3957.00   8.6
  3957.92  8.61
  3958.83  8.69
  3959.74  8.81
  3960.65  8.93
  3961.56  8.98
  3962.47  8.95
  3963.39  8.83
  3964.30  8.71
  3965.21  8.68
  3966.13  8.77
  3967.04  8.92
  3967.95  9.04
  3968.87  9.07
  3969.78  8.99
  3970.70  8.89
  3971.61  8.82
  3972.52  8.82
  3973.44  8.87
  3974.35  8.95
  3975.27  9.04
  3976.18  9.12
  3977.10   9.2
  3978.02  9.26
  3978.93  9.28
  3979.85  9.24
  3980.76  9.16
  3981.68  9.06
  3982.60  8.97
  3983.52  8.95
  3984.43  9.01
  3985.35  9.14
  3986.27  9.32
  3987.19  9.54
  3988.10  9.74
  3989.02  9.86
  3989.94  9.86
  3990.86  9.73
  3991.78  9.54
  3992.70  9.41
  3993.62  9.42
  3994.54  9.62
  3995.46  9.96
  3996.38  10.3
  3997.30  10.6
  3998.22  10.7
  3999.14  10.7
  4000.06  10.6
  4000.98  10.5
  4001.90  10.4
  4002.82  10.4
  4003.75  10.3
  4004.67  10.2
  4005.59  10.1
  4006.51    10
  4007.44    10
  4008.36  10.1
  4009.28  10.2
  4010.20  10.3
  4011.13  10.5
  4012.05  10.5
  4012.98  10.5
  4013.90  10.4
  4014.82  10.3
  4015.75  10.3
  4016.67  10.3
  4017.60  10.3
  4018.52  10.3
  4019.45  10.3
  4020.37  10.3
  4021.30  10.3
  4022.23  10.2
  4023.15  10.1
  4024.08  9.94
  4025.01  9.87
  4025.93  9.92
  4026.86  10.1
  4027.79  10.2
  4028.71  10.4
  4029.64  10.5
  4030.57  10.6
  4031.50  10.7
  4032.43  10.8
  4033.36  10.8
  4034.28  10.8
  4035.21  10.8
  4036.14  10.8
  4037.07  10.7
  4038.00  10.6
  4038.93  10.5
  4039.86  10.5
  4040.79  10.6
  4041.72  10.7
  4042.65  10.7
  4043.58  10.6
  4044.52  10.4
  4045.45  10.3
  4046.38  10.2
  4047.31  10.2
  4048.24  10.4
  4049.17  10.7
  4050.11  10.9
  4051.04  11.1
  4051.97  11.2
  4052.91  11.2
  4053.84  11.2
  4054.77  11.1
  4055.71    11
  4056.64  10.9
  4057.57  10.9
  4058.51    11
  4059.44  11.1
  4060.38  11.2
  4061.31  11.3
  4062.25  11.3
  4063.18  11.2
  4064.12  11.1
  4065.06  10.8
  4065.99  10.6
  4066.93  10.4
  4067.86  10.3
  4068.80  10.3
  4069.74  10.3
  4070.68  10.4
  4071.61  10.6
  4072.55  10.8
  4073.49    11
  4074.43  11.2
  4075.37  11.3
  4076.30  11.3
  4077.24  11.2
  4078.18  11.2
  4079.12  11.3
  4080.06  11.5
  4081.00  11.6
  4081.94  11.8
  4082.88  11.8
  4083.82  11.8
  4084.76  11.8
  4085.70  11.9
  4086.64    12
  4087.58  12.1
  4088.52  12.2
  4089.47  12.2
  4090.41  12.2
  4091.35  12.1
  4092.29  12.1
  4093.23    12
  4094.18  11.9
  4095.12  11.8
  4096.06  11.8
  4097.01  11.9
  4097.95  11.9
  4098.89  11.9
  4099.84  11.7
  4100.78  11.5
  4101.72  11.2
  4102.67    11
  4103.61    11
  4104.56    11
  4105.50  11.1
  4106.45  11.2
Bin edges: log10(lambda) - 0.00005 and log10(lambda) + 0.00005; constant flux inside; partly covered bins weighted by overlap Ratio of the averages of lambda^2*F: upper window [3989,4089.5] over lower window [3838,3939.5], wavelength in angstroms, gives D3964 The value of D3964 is 1.38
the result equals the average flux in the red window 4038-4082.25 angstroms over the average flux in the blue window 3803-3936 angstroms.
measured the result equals 1.3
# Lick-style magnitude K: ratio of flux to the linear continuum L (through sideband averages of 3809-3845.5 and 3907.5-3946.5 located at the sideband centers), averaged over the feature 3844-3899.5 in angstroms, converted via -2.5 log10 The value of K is 0.26 mag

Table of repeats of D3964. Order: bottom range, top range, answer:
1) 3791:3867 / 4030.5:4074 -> 1.46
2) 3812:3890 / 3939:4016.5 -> 1.30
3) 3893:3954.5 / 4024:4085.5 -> 1.23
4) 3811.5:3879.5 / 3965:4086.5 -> 1.49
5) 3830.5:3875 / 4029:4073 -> 1.67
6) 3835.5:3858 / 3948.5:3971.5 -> 1.12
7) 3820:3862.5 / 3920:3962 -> 1.19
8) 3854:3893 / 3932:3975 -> 1.40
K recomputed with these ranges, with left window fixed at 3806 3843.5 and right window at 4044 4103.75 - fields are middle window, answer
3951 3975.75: 0.162 mag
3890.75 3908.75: 0.013 mag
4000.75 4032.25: 0.046 mag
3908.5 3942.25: 0.034 mag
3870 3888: 0.273 mag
